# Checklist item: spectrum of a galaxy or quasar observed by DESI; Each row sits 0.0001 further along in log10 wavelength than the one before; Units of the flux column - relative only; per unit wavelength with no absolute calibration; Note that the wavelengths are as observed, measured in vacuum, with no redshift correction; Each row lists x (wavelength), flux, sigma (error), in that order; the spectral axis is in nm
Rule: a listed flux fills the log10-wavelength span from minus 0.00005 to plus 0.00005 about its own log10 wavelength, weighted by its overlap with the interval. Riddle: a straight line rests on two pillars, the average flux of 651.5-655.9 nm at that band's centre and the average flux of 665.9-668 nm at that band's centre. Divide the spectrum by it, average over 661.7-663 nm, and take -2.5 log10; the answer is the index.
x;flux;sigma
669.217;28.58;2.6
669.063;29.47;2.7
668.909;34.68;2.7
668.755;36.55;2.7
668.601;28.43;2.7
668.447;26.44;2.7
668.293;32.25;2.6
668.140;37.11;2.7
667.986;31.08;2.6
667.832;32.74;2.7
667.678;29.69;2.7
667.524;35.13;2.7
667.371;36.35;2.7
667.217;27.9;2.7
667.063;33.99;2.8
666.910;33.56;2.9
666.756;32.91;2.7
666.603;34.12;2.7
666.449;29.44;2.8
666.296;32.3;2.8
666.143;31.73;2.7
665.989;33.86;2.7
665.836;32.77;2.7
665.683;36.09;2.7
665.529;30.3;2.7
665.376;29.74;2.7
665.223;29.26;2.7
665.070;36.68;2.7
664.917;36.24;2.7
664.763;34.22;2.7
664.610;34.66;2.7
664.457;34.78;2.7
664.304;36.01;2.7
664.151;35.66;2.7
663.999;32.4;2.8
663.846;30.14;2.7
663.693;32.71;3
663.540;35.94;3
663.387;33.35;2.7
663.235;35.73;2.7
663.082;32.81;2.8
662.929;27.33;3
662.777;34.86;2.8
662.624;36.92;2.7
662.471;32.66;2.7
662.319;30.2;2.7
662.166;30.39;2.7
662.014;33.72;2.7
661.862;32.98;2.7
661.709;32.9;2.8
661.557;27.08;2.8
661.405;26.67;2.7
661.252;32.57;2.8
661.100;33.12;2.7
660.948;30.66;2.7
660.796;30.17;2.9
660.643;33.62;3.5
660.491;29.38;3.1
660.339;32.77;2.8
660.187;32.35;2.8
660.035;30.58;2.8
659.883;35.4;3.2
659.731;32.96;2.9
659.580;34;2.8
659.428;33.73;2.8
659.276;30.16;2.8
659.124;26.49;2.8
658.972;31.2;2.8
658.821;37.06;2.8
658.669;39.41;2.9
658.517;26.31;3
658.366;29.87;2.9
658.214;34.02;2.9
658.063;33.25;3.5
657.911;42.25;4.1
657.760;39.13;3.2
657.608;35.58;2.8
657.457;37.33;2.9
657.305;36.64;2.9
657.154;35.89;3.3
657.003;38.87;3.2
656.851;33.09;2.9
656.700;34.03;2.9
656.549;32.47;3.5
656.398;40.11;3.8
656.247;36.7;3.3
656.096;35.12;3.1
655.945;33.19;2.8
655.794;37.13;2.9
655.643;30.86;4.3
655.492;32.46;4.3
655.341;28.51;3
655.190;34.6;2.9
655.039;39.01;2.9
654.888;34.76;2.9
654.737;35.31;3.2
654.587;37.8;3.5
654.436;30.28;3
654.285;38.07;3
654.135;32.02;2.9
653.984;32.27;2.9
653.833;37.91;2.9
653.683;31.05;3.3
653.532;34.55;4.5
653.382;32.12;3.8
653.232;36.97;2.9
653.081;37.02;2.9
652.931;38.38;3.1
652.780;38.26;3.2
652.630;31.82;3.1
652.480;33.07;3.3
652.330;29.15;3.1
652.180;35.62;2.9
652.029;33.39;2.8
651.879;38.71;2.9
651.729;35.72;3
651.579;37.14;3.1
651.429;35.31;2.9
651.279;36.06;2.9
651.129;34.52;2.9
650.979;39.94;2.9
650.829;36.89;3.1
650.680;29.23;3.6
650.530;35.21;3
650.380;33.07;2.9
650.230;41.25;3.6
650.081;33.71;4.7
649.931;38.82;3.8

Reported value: 0.027 mag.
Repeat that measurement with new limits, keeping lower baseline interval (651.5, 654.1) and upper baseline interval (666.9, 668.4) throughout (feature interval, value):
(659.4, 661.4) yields 0.05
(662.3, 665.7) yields 0.00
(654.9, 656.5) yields -0.01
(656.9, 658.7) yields -0.04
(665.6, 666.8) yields 0.00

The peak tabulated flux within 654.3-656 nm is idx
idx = 39.01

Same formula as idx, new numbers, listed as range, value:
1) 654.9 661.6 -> 42.25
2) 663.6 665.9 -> 36.68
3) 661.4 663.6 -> 36.92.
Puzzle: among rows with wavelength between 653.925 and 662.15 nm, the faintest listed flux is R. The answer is 26.31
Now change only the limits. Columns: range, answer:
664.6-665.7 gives 29.26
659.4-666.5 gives 26.67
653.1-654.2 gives 31.05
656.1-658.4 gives 29.87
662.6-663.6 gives 27.33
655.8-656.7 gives 32.47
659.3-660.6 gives 29.38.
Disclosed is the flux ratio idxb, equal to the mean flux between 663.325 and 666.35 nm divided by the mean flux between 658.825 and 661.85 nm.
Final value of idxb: 1.06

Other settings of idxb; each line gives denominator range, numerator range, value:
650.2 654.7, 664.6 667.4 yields 0.94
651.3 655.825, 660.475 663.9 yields 0.93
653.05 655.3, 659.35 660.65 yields 0.94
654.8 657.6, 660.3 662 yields 0.89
